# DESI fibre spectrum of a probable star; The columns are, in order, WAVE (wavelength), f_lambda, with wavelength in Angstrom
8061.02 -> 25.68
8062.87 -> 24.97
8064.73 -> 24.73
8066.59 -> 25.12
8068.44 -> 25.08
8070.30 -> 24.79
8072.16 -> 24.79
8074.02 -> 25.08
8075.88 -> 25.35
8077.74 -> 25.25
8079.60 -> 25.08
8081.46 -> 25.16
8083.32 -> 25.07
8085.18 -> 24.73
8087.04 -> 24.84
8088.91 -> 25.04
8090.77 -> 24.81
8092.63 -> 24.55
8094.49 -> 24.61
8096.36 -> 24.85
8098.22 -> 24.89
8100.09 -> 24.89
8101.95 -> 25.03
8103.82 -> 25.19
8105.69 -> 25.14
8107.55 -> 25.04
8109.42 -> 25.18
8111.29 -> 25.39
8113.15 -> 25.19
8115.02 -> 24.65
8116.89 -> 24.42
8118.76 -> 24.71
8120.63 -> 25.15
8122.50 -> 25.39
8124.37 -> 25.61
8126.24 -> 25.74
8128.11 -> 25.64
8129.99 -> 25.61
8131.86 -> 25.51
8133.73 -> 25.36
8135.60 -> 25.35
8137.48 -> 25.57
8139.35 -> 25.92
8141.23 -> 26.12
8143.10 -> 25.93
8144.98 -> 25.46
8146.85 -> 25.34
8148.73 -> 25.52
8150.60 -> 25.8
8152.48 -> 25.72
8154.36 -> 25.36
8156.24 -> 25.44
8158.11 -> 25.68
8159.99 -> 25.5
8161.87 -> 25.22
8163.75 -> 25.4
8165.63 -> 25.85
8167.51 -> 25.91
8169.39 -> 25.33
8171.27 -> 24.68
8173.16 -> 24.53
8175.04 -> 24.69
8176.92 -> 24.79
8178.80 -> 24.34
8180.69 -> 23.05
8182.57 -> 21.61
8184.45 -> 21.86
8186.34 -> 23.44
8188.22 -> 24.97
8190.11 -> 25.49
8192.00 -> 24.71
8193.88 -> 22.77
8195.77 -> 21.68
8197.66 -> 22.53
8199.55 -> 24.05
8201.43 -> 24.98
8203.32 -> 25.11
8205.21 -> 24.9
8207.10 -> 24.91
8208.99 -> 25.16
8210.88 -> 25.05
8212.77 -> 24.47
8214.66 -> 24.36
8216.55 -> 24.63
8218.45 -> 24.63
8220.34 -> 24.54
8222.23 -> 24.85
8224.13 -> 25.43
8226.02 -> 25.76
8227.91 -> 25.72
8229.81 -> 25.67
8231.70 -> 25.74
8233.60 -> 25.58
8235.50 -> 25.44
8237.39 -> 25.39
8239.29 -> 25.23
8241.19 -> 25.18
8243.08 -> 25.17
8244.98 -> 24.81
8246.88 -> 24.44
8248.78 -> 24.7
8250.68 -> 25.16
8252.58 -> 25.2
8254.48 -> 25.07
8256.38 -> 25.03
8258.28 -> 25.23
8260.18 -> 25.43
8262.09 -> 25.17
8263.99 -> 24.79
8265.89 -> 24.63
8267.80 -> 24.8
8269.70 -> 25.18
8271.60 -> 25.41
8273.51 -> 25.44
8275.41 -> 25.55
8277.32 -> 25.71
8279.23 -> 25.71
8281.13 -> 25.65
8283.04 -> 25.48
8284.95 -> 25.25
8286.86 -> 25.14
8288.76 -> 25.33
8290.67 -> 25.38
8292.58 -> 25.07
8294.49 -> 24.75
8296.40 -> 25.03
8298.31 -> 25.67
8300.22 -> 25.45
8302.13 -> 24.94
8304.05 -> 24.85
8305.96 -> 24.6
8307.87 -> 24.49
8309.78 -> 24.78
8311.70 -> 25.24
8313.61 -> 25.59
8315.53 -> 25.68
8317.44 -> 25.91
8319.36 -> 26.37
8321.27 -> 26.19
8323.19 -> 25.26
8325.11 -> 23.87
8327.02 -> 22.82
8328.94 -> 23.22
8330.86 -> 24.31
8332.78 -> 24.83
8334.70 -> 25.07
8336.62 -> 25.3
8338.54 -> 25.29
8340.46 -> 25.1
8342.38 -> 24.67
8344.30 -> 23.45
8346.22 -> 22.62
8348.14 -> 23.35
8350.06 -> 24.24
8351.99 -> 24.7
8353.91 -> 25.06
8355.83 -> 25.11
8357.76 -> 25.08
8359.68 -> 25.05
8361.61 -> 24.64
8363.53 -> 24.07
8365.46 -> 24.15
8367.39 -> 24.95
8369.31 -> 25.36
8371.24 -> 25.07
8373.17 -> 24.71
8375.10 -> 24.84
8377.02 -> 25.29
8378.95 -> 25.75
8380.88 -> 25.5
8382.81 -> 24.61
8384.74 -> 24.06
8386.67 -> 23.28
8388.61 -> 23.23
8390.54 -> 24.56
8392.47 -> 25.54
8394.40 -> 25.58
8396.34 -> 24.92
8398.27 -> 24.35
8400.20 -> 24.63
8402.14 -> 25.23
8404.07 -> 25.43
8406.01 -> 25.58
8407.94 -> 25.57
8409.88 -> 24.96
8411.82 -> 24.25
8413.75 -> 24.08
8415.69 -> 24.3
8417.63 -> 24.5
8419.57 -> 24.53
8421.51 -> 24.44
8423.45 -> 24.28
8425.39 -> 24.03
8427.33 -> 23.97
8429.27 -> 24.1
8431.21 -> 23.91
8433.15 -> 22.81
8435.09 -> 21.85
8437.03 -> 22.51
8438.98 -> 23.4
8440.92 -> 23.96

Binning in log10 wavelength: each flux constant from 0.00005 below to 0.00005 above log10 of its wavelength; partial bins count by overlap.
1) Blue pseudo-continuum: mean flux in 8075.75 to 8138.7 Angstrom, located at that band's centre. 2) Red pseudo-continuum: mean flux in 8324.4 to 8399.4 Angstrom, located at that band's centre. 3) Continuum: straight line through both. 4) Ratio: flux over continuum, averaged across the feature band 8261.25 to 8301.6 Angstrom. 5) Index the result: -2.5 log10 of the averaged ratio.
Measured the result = -0.02 mag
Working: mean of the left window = 25.1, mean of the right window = 24.6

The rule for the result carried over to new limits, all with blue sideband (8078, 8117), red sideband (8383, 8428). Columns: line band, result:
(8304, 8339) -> -0.01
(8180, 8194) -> 0.06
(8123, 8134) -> -0.03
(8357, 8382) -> -0.01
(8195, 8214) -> 0.02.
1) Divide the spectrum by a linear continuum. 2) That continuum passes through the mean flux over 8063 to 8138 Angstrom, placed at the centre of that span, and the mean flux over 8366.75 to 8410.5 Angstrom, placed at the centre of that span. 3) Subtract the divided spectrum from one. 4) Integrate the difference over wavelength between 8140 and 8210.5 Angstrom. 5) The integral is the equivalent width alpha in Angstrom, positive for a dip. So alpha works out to 0.9 Angstrom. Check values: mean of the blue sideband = 25.1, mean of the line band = 24.7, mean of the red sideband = 24.9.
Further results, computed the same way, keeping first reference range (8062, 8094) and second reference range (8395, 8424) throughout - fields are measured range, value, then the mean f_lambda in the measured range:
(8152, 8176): -0.4 Angstrom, 25.3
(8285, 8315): -0.3 Angstrom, 25.1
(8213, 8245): -0.4 Angstrom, 25.2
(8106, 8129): -0.2 Angstrom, 25.2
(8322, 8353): 0.7 Angstrom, 24.3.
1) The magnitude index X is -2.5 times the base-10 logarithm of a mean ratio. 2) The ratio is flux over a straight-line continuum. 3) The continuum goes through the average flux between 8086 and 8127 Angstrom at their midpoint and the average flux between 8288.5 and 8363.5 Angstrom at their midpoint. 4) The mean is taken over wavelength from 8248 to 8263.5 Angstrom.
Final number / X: -0.01 mag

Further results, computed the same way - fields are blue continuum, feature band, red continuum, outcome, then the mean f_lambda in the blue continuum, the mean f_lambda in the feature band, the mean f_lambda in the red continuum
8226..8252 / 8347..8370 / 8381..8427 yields 0.01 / 25.3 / 24.6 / 24.6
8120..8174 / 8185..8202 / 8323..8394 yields 0.07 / 25.5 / 23.8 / 24.5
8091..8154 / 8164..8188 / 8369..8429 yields 0.04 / 25.3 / 24.2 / 24.7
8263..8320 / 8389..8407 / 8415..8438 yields -0.04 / 25.3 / 25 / 23.8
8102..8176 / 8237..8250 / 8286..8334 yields 0.01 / 25.4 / 25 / 25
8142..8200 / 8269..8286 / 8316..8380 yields -0.03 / 24.6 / 25.5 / 24.7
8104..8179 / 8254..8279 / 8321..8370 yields -0.02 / 25.3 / 25.2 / 24.5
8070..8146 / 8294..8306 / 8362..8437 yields -0.01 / 25.2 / 25.1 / 24.5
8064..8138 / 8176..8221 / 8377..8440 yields 0.03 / 25.1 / 24.1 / 24.4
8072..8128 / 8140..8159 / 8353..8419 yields -0.03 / 25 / 25.6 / 24.8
